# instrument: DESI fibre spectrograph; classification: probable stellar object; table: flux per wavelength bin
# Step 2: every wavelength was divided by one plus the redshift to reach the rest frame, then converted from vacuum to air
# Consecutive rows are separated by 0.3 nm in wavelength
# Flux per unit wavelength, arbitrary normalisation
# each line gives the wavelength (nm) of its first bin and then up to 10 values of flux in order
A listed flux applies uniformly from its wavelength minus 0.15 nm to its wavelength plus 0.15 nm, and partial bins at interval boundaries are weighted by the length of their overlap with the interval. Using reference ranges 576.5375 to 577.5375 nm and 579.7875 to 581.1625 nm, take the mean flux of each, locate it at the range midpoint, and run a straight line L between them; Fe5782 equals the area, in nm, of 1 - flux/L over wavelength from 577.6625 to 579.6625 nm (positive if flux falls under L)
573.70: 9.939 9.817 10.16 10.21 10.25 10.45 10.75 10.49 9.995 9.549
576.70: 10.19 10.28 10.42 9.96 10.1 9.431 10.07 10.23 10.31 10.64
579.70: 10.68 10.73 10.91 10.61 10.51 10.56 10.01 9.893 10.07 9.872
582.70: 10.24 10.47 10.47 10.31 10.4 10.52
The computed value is 0.06 nm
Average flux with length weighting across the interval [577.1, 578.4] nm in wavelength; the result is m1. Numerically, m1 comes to 9.99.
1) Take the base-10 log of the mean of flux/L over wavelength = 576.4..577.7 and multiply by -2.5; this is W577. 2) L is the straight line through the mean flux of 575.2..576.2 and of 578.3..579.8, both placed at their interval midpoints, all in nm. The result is 0.03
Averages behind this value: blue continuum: 10.4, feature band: 10.1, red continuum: 10.3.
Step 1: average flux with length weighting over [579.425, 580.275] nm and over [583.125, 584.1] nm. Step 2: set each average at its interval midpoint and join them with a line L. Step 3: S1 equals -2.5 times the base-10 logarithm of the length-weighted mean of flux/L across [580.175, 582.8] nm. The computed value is 0.03 mag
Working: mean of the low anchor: 10.7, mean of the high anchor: 10.4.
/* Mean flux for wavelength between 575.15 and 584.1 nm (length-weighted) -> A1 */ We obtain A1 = 10.3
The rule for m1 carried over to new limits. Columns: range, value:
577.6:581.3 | 10.4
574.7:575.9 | 10.5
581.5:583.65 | 10.2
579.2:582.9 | 10.4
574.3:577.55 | 10.2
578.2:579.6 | 10.2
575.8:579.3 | 10.1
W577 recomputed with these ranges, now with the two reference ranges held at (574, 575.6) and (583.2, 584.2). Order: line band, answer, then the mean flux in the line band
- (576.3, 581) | 0.01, 10.3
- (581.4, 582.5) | 0.05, 9.96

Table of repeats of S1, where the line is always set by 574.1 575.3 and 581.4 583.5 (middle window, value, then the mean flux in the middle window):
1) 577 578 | 0.003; 10.2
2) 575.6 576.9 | 0.014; 10.1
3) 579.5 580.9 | -0.055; 10.7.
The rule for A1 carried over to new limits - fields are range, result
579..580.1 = 10.6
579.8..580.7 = 10.8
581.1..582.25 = 10.1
